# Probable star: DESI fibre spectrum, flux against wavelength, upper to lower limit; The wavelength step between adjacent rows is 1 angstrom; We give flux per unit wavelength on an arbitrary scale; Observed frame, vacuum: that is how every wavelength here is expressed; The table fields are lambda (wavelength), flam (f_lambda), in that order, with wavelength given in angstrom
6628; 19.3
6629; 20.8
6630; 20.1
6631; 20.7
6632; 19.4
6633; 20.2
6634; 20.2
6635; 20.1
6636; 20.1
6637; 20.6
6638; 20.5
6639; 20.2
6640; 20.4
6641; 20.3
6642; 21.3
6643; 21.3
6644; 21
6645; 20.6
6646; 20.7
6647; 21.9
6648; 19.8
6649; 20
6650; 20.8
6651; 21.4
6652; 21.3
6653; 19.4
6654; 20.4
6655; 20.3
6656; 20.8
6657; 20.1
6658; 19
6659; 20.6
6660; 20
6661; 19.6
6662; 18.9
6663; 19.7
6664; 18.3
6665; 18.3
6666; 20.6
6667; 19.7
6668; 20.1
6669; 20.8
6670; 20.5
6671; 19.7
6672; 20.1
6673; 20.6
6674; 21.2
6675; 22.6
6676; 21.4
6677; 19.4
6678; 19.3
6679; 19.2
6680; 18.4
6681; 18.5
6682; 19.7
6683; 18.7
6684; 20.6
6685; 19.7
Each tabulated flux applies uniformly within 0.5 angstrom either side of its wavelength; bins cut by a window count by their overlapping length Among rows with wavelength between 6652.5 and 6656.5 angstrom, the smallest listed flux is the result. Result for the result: 19.4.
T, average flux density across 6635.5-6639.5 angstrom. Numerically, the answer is 20.4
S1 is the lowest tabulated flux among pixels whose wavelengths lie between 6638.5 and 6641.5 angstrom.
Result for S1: 20.2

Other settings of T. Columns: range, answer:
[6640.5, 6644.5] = 21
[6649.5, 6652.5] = 21.2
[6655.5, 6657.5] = 20.5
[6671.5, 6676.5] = 21.2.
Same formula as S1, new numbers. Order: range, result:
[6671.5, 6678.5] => 19.3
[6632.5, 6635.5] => 20.1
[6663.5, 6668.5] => 18.3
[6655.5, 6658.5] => 19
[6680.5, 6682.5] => 18.5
